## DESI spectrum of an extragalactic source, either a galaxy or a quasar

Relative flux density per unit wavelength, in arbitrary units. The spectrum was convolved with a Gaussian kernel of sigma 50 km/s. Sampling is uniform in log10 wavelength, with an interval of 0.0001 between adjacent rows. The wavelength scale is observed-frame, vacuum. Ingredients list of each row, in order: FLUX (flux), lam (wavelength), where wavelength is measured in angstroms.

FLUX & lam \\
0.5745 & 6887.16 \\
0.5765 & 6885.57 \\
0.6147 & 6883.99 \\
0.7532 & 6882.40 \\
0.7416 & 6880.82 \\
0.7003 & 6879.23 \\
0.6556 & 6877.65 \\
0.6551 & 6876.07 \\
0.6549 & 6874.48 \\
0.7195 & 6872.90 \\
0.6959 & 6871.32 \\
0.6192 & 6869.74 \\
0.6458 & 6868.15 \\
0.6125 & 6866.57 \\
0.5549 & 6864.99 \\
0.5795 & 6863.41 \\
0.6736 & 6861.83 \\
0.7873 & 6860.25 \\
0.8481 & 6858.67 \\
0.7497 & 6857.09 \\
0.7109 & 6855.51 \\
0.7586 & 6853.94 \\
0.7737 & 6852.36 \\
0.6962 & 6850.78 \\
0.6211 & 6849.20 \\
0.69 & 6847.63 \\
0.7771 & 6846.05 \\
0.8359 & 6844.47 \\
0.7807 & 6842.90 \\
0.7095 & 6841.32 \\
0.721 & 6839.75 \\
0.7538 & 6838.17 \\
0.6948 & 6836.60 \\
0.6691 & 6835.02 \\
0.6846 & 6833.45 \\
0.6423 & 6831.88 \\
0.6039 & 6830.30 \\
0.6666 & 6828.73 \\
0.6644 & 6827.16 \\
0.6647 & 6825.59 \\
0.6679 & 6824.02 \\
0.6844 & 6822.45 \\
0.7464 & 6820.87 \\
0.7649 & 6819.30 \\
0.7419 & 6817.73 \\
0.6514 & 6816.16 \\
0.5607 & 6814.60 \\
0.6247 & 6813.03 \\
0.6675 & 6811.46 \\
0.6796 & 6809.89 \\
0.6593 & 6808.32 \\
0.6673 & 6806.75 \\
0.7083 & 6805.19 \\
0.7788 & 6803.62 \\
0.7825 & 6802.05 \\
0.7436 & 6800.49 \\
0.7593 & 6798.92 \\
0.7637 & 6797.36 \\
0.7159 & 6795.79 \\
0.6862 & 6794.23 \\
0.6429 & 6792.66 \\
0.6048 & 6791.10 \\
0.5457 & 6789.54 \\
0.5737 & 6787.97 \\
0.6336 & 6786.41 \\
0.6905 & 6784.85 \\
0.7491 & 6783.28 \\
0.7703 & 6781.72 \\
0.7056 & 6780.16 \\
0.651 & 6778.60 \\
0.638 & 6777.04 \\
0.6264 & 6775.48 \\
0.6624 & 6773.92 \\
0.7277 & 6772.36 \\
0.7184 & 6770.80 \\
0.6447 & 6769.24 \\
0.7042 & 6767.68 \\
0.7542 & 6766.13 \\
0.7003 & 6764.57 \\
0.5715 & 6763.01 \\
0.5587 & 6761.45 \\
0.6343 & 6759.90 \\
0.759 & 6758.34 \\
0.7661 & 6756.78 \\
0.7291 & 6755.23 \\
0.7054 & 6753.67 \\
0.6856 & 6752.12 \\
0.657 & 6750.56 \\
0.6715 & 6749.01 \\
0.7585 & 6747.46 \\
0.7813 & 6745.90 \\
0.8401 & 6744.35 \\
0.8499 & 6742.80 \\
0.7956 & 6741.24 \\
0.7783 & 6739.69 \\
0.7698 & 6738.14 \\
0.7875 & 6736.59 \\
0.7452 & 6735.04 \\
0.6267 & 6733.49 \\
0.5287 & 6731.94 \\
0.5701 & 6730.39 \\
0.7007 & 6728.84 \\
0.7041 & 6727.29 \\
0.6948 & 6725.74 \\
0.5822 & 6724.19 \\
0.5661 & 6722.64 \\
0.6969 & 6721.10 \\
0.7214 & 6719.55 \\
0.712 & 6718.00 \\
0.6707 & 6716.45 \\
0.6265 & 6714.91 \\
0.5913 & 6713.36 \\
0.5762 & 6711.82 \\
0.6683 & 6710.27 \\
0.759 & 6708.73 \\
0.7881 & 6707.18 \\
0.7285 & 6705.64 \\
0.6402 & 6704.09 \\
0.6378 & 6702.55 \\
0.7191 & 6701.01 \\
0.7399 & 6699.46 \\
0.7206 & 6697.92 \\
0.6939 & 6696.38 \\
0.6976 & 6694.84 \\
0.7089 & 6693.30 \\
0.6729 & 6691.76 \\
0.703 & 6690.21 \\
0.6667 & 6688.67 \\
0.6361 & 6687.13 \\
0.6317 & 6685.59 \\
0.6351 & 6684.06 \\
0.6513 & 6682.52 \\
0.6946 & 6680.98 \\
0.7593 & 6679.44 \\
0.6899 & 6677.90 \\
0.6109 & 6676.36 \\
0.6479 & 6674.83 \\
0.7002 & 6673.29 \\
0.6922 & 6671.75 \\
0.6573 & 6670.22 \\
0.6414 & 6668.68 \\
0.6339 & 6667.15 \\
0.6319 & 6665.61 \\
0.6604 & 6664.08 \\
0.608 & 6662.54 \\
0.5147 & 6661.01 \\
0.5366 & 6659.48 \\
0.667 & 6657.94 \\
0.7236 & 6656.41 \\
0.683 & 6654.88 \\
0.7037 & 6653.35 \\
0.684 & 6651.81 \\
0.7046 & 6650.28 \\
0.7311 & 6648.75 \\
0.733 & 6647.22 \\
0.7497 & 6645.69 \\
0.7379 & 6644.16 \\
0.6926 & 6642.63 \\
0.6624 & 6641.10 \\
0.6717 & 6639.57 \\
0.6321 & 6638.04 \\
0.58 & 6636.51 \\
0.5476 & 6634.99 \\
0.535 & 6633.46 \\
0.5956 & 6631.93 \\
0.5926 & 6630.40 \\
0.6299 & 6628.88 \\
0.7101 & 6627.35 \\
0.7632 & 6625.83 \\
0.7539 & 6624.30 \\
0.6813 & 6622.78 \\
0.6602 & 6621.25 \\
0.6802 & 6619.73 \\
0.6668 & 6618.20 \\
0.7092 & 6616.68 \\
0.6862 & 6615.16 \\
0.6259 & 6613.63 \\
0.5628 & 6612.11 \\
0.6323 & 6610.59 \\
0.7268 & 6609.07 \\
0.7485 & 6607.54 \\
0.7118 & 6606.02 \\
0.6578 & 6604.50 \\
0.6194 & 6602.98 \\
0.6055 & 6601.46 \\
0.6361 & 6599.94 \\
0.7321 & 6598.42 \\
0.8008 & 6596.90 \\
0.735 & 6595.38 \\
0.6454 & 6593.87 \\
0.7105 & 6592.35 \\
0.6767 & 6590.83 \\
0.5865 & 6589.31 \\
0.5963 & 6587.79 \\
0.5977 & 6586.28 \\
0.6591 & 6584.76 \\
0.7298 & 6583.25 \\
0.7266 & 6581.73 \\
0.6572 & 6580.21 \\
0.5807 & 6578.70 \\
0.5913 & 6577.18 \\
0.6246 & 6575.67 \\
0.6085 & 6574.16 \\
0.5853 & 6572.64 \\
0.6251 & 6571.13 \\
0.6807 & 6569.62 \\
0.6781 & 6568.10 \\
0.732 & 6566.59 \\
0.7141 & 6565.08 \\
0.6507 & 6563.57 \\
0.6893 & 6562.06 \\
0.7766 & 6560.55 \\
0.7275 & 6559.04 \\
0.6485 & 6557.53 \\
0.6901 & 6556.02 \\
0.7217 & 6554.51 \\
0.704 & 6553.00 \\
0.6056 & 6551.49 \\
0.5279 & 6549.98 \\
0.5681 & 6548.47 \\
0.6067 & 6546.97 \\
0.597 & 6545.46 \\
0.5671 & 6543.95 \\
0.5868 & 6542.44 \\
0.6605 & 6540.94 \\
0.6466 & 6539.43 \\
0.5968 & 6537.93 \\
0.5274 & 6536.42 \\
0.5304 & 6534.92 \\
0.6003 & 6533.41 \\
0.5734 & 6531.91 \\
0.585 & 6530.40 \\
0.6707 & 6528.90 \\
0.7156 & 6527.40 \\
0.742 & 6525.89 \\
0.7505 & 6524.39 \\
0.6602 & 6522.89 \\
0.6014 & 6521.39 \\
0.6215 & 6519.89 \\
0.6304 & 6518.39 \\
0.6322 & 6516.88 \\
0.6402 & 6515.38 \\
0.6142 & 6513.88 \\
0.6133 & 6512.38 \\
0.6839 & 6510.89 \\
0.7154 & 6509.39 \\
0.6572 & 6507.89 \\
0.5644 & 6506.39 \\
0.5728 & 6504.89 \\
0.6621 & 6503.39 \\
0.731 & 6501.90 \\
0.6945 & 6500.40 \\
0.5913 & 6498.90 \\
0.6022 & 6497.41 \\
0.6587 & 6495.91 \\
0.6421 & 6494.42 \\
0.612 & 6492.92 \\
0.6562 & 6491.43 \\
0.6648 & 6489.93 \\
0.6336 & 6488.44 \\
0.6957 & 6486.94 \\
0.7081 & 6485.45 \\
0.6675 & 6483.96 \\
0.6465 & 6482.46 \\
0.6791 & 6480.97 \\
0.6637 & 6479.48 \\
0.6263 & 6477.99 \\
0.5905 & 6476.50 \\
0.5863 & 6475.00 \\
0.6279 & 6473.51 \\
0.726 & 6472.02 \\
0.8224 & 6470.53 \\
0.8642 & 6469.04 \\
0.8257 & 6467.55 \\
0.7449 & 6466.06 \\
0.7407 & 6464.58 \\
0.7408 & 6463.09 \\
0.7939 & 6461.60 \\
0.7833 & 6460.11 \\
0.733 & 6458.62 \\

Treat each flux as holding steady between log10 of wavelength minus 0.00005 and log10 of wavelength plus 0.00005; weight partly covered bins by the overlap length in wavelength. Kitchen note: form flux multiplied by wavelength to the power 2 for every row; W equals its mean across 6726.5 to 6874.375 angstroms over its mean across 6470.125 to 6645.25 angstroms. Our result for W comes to 1.1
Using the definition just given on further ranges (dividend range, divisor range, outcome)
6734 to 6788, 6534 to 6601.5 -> 1.16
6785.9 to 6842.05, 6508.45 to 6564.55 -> 1.16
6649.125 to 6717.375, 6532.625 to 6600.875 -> 1.07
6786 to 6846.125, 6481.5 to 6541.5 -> 1.18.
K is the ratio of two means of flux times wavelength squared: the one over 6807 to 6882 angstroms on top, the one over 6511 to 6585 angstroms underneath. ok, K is 1.2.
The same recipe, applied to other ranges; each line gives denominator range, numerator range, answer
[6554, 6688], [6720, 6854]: 1.10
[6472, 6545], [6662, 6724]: 1.11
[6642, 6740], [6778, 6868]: 1.07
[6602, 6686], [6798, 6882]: 1.11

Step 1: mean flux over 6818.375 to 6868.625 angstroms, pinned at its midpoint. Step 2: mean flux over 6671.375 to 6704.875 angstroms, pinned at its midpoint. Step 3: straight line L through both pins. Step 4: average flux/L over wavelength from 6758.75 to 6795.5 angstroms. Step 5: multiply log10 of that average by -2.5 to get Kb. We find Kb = 0.05 mag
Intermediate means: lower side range 0.679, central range 0.662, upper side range 0.702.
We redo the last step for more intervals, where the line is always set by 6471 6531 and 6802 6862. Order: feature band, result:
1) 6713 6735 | 0.07 mag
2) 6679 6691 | 0.02 mag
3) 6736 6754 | -0.10 mag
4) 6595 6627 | -0.02 mag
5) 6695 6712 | -0.03 mag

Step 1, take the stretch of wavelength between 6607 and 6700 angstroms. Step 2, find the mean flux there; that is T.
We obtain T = 0.667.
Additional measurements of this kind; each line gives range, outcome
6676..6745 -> 0.689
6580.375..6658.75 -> 0.672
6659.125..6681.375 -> 0.647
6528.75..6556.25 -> 0.606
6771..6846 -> 0.69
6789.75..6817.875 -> 0.687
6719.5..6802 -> 0.692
